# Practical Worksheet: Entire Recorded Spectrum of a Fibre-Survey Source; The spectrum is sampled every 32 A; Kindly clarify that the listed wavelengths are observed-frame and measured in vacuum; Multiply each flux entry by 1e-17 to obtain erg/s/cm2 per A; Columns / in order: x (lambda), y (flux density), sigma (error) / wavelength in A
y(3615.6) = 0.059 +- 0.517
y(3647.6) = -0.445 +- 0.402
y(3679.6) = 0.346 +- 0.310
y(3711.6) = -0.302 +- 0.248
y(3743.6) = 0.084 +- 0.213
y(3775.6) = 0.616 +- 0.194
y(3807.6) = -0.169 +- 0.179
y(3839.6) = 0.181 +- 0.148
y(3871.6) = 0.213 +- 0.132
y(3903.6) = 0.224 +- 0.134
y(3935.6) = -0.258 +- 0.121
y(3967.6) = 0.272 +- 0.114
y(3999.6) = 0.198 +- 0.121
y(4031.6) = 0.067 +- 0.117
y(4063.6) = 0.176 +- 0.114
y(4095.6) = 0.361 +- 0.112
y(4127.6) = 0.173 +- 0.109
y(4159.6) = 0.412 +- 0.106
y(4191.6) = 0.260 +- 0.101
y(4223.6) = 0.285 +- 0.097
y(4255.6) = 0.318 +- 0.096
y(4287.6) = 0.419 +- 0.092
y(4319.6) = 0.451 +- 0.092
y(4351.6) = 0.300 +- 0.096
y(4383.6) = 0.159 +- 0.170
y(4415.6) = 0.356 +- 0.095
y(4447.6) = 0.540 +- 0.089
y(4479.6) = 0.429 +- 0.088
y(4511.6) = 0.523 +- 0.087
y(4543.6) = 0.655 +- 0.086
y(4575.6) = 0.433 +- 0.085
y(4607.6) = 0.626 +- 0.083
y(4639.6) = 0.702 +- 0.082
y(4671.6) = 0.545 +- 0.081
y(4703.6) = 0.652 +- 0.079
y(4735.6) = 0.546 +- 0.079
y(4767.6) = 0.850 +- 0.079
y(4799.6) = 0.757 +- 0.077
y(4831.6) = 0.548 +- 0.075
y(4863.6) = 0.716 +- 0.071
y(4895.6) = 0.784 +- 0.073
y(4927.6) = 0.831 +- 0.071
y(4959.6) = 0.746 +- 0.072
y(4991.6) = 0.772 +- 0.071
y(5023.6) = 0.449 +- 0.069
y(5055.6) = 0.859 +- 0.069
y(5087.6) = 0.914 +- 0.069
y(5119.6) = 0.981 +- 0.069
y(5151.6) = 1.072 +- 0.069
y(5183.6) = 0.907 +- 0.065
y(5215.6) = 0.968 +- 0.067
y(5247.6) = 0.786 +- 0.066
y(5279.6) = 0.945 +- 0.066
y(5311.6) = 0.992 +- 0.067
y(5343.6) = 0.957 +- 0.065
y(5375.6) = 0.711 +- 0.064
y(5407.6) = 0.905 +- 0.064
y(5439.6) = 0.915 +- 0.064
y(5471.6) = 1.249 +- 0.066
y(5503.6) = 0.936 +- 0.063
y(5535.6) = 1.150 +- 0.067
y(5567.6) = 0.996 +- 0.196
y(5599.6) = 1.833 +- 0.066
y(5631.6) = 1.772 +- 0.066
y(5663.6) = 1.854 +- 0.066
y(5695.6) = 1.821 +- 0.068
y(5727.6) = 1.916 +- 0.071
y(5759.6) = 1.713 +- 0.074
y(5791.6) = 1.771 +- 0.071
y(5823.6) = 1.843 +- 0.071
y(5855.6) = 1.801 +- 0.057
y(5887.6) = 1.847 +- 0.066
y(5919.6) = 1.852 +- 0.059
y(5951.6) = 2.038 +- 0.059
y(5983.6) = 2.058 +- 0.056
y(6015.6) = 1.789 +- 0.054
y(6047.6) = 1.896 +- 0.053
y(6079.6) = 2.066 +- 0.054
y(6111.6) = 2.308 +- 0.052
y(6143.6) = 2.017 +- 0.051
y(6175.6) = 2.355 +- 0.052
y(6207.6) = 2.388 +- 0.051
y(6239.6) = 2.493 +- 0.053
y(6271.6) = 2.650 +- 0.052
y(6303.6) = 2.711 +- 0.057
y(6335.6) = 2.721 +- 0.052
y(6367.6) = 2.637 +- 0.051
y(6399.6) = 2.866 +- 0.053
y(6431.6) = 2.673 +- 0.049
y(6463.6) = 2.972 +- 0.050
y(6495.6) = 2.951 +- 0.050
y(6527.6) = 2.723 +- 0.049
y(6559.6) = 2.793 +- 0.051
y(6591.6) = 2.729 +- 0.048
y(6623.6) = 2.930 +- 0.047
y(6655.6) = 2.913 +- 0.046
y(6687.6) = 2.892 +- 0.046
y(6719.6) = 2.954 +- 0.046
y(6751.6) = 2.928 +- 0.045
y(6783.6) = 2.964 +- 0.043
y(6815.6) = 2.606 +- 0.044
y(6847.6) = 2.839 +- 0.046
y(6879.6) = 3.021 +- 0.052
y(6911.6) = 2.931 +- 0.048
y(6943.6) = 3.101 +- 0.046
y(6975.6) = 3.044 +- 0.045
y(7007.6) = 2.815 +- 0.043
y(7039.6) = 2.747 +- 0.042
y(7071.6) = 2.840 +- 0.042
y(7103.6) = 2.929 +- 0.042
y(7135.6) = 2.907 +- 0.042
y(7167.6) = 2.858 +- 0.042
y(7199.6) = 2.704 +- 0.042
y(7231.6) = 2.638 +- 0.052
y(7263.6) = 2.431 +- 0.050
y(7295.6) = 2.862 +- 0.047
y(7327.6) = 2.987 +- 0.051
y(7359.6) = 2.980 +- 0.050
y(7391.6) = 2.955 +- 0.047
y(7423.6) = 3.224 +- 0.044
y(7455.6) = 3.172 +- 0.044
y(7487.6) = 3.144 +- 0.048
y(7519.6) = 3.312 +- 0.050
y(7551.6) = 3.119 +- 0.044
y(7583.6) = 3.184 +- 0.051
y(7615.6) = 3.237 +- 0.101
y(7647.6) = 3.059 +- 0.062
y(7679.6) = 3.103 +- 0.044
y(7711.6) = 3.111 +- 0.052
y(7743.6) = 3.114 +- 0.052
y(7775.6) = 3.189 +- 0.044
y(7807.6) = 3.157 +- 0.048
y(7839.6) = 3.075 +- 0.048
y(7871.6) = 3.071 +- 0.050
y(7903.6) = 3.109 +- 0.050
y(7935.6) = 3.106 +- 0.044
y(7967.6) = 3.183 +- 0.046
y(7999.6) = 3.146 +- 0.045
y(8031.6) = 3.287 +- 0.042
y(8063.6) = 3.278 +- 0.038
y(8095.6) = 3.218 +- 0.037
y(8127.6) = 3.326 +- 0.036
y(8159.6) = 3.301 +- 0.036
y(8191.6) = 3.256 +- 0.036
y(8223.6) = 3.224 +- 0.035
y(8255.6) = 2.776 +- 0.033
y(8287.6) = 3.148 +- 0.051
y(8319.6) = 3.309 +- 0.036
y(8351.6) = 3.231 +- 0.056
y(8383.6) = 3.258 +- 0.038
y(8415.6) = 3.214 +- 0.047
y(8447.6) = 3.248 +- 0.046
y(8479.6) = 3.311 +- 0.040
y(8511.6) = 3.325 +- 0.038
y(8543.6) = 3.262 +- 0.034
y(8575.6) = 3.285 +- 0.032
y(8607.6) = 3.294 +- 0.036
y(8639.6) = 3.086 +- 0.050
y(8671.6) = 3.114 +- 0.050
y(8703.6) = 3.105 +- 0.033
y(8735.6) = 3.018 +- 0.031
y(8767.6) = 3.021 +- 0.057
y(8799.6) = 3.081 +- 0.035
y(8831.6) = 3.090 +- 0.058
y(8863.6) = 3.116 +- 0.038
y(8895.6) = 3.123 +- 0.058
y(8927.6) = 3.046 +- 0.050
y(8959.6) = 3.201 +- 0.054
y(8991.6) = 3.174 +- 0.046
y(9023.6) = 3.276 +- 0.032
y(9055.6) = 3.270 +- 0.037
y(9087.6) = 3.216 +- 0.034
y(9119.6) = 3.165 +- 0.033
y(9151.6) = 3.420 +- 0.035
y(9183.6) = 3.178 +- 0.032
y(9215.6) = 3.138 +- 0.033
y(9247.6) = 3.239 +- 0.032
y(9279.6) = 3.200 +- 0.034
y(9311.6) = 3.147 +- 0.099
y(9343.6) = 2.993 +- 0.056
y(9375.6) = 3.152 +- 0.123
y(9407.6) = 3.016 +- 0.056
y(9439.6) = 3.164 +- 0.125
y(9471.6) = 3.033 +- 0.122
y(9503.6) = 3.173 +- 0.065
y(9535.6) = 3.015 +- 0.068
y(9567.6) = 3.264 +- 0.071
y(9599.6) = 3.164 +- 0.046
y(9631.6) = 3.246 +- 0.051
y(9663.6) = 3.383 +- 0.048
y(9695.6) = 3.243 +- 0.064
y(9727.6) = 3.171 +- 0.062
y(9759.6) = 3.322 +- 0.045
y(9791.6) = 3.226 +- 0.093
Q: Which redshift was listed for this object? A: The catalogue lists 0.40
